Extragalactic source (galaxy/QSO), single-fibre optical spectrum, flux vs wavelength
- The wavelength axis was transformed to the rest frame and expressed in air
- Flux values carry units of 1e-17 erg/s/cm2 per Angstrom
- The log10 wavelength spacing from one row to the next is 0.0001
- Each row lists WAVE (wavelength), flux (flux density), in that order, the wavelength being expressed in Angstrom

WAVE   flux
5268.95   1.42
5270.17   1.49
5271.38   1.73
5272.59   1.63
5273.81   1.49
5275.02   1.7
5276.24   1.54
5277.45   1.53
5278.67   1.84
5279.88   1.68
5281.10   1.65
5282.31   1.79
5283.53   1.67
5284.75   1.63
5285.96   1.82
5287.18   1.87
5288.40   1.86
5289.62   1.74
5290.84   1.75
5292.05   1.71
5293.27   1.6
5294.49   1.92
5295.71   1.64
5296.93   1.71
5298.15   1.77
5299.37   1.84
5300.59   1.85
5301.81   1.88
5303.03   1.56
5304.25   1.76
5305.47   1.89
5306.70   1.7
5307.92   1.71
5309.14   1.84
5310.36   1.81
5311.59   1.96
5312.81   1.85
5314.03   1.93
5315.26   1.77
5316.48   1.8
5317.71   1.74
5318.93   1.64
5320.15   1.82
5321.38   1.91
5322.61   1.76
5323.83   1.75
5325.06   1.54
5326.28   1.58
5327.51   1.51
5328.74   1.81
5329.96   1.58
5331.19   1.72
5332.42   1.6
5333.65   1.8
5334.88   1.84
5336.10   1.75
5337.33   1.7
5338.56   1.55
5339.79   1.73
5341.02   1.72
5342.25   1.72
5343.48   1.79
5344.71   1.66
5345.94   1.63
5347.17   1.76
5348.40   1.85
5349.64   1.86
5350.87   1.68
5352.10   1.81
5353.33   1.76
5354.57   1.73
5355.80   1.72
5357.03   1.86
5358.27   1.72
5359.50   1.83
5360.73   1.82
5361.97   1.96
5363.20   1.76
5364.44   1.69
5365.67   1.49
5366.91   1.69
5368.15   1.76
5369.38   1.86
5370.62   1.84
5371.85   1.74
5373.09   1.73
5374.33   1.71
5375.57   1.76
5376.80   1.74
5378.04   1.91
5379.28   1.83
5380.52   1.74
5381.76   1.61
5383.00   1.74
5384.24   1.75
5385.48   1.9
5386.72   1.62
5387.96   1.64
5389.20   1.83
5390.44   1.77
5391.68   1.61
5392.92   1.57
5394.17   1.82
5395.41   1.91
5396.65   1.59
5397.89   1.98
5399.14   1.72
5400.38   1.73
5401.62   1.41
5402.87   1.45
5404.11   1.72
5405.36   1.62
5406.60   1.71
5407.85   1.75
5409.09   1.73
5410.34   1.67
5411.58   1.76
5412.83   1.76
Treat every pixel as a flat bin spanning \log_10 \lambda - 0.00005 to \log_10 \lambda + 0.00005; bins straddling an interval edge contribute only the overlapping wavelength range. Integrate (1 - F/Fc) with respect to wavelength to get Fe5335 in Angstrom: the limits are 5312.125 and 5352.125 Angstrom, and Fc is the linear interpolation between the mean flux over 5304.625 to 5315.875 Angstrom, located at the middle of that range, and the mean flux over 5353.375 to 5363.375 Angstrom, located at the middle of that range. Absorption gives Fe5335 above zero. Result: 1.8 Angstrom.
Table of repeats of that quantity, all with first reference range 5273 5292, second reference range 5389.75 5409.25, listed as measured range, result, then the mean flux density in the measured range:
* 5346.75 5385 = -1.6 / 1.77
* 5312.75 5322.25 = -0.6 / 1.8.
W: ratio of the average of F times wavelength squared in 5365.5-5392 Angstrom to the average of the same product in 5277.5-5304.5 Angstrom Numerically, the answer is 1.03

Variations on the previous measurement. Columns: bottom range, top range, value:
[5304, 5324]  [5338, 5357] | 0.97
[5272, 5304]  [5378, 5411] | 1.04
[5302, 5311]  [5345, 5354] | 1.02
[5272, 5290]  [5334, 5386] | 1.07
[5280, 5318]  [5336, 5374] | 1.01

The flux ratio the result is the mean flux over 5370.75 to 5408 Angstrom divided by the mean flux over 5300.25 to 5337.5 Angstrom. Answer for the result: 1.0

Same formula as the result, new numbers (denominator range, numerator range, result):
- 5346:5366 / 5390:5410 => 0.96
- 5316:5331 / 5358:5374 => 1.03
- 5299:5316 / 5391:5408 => 0.93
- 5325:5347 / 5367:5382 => 1.05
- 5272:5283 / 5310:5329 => 1.07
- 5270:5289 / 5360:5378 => 1.04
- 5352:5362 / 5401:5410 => 0.91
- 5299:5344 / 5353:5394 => 1.00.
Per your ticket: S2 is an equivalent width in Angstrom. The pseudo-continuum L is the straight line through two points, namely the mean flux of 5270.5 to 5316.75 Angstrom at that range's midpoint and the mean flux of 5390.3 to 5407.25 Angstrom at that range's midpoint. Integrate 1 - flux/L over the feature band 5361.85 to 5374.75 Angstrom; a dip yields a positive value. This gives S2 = -0.3 Angstrom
